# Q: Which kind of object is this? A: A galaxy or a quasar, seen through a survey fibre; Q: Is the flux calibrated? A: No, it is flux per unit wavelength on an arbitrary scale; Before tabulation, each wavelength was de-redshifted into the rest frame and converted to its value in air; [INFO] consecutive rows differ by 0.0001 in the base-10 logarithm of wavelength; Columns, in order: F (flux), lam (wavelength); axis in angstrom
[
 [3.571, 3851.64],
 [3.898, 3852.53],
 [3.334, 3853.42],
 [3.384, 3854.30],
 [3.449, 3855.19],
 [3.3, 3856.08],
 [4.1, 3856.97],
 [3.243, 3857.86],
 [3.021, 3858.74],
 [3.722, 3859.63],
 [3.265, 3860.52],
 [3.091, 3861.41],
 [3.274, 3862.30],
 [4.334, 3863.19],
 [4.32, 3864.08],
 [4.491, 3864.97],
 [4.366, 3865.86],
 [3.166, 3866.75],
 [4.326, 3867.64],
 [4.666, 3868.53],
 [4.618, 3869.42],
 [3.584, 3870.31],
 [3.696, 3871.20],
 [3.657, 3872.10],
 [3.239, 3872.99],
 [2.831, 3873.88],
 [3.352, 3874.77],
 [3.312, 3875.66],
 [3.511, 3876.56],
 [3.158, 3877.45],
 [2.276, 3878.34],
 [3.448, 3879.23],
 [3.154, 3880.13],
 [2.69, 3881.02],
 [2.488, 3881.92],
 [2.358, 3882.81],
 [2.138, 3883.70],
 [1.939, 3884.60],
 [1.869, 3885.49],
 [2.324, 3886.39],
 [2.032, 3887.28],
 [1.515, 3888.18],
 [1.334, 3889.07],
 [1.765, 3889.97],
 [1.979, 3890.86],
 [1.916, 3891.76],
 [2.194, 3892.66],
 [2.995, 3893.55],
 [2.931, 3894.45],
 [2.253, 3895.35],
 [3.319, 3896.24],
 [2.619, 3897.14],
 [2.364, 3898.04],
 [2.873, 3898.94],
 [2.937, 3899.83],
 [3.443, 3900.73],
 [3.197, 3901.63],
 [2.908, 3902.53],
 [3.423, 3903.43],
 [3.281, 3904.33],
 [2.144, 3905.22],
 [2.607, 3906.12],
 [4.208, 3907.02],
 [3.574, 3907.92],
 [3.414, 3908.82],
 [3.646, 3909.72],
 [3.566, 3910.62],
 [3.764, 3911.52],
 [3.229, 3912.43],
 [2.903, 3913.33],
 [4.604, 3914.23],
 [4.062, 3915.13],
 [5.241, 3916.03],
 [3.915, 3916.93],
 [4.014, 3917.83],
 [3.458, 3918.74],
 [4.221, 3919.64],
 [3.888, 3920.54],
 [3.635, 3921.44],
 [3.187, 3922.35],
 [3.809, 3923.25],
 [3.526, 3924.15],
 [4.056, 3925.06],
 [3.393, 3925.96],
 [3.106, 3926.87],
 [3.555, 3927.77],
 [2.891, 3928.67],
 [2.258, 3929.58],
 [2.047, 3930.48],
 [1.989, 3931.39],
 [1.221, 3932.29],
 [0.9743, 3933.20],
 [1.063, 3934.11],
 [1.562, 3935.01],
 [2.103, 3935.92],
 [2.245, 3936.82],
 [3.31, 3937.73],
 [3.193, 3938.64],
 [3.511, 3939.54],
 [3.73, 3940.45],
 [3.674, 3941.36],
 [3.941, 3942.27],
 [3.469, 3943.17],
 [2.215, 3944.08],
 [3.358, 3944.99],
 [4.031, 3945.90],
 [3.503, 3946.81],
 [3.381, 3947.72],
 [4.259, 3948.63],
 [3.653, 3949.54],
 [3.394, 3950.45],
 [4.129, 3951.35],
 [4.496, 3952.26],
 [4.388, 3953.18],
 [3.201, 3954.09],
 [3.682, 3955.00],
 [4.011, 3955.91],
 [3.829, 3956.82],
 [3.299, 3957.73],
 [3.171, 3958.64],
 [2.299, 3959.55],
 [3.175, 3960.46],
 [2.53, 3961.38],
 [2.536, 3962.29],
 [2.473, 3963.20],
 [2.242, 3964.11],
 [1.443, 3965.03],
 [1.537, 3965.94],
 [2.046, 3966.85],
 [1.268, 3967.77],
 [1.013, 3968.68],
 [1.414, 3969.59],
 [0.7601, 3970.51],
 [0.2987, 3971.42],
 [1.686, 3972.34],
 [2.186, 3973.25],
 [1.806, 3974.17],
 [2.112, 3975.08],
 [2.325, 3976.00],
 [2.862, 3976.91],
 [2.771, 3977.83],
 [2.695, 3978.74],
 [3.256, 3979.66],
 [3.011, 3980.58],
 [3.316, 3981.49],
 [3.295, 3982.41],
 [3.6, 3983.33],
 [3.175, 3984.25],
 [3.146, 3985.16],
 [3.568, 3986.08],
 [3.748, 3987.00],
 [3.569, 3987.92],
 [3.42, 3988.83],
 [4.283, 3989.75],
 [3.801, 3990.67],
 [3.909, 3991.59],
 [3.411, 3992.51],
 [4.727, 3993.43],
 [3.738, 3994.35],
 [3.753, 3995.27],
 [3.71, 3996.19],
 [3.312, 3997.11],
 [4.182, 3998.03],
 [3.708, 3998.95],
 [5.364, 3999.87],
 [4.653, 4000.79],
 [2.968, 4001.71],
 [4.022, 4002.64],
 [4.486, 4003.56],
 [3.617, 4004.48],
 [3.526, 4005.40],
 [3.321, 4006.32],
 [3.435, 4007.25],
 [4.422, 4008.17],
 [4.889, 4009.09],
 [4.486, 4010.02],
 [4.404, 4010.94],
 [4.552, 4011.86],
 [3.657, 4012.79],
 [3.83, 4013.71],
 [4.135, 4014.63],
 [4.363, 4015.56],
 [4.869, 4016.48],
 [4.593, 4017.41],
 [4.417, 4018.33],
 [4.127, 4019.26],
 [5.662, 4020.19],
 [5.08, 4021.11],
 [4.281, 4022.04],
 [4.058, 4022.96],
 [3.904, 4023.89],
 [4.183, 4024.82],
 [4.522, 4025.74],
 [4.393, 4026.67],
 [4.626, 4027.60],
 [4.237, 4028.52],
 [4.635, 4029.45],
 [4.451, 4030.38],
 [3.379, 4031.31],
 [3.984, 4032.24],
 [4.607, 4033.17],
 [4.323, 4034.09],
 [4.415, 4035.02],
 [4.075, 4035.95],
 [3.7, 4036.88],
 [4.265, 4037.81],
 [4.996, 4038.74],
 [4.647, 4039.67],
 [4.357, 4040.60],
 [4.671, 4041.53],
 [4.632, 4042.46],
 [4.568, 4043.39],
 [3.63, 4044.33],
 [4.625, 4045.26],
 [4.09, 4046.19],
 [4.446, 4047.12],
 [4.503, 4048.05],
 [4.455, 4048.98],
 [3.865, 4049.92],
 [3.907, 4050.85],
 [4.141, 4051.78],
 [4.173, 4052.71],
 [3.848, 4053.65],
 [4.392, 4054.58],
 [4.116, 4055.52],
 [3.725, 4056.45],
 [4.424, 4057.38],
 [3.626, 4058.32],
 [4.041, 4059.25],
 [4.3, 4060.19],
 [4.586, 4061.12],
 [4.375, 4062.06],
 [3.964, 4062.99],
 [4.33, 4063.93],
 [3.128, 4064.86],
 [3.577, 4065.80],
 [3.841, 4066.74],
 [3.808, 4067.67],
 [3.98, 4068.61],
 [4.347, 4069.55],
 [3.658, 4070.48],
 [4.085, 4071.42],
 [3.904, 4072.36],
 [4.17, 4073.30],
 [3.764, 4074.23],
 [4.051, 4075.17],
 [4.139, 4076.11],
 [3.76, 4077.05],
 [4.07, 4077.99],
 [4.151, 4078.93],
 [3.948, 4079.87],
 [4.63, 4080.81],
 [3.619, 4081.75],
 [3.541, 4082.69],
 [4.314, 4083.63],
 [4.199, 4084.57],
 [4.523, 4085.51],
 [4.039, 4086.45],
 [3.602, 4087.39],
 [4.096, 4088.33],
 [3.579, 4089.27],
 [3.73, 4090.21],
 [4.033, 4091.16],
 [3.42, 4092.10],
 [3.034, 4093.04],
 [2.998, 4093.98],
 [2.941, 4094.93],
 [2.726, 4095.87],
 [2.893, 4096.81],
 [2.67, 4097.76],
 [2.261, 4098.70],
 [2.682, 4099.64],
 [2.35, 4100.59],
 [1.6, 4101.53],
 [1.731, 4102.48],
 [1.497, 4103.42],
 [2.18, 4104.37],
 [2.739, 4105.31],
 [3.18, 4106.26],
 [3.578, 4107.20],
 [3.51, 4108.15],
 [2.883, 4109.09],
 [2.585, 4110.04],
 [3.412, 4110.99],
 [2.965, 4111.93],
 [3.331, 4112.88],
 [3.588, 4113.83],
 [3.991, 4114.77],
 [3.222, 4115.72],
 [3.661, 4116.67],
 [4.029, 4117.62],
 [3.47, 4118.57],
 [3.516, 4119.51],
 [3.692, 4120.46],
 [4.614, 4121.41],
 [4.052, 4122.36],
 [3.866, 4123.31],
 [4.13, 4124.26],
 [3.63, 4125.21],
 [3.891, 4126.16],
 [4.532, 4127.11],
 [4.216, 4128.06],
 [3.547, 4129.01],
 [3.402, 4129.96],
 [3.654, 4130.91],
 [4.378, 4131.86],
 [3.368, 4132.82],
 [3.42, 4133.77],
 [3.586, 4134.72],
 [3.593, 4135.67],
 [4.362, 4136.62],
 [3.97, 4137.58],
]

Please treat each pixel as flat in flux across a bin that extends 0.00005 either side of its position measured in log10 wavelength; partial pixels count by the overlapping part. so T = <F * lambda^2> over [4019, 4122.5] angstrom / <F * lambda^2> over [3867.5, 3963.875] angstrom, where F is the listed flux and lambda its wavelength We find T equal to 1.33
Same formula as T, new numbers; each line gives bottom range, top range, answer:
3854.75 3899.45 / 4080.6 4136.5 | 1.27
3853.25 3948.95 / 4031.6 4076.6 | 1.43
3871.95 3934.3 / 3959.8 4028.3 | 1.22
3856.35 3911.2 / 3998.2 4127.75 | 1.38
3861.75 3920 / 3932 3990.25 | 0.92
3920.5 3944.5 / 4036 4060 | 1.57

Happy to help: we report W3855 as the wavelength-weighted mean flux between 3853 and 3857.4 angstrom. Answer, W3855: 3.51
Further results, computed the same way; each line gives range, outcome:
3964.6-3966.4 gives 1.5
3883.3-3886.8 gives 2.06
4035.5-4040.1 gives 4.33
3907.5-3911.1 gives 3.55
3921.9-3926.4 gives 3.6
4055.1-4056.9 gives 3.93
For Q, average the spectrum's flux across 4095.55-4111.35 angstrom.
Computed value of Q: 2.61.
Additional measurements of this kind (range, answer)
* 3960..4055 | 3.67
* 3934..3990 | 2.89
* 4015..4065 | 4.3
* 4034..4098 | 3.99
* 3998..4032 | 4.25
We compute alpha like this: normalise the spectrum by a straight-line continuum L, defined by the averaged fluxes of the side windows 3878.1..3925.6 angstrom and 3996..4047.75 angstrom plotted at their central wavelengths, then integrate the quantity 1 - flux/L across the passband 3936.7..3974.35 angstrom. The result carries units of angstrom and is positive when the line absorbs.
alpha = 7.3 angstrom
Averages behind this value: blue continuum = 3.04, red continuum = 4.26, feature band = 2.86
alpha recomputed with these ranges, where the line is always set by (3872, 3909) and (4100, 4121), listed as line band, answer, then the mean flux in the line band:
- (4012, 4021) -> -4.8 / 4.44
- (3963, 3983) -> 5.3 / 2.09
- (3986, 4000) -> -4.8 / 3.86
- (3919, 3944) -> -1.4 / 2.94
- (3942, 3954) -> -3.8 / 3.69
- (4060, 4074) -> -4.8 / 4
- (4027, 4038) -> -4.9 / 4.23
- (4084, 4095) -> -2.6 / 3.71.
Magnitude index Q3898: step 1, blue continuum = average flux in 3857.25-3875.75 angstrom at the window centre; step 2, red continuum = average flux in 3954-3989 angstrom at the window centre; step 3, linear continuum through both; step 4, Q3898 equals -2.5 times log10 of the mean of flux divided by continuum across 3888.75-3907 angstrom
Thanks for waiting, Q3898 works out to 0.251 mag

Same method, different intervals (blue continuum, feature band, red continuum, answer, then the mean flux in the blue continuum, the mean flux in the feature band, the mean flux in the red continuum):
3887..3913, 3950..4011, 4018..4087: 0.12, 2.81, 3.19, 4.19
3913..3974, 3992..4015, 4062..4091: -0.18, 2.96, 4.01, 3.96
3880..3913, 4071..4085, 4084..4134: -0.22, 2.71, 4.02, 3.38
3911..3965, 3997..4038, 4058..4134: -0.23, 3.24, 4.23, 3.59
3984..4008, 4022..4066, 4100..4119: -0.22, 3.8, 4.22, 2.97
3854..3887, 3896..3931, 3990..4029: 0.06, 3.32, 3.39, 4.18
